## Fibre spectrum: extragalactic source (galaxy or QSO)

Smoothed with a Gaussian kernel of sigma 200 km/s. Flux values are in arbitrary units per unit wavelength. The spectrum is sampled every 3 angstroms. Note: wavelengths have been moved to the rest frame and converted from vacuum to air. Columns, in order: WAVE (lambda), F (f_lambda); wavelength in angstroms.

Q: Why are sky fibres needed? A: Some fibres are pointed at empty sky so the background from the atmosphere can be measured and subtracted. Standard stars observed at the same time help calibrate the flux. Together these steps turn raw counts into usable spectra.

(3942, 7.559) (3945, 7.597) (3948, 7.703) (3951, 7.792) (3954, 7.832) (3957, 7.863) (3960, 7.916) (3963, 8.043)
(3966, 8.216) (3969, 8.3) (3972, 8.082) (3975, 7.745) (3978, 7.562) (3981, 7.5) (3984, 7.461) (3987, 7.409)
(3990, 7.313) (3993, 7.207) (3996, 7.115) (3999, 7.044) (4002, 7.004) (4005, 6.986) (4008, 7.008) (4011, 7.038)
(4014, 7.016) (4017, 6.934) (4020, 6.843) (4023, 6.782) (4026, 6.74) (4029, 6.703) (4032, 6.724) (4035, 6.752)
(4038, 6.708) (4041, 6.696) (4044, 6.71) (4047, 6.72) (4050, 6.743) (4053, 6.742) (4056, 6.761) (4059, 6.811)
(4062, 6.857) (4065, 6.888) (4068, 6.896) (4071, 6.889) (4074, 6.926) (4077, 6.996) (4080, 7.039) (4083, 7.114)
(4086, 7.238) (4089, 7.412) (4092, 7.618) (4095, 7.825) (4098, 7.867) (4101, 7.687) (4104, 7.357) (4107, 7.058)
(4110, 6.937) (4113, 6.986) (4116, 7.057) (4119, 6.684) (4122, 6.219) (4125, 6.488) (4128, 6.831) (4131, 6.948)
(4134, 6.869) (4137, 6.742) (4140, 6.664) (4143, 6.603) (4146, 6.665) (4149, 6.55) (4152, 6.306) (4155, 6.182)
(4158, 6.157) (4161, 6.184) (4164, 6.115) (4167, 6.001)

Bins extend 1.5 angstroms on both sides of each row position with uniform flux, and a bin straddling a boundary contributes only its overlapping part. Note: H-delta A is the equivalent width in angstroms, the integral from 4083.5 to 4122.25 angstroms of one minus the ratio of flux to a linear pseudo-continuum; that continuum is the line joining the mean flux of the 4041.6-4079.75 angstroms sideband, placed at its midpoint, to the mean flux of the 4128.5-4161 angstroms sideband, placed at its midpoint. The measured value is -3.2 angstroms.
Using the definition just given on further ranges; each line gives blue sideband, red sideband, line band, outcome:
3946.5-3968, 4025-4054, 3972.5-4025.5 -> 0.94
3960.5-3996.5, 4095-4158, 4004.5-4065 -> 4.53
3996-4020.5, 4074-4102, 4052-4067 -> 0.90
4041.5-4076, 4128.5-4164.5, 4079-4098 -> -2.01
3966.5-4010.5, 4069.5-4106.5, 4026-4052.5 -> 2.33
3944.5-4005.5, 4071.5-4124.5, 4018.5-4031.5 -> 1.16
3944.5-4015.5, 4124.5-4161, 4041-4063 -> 1.08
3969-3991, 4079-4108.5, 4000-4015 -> 1.14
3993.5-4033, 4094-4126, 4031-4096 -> 0.63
